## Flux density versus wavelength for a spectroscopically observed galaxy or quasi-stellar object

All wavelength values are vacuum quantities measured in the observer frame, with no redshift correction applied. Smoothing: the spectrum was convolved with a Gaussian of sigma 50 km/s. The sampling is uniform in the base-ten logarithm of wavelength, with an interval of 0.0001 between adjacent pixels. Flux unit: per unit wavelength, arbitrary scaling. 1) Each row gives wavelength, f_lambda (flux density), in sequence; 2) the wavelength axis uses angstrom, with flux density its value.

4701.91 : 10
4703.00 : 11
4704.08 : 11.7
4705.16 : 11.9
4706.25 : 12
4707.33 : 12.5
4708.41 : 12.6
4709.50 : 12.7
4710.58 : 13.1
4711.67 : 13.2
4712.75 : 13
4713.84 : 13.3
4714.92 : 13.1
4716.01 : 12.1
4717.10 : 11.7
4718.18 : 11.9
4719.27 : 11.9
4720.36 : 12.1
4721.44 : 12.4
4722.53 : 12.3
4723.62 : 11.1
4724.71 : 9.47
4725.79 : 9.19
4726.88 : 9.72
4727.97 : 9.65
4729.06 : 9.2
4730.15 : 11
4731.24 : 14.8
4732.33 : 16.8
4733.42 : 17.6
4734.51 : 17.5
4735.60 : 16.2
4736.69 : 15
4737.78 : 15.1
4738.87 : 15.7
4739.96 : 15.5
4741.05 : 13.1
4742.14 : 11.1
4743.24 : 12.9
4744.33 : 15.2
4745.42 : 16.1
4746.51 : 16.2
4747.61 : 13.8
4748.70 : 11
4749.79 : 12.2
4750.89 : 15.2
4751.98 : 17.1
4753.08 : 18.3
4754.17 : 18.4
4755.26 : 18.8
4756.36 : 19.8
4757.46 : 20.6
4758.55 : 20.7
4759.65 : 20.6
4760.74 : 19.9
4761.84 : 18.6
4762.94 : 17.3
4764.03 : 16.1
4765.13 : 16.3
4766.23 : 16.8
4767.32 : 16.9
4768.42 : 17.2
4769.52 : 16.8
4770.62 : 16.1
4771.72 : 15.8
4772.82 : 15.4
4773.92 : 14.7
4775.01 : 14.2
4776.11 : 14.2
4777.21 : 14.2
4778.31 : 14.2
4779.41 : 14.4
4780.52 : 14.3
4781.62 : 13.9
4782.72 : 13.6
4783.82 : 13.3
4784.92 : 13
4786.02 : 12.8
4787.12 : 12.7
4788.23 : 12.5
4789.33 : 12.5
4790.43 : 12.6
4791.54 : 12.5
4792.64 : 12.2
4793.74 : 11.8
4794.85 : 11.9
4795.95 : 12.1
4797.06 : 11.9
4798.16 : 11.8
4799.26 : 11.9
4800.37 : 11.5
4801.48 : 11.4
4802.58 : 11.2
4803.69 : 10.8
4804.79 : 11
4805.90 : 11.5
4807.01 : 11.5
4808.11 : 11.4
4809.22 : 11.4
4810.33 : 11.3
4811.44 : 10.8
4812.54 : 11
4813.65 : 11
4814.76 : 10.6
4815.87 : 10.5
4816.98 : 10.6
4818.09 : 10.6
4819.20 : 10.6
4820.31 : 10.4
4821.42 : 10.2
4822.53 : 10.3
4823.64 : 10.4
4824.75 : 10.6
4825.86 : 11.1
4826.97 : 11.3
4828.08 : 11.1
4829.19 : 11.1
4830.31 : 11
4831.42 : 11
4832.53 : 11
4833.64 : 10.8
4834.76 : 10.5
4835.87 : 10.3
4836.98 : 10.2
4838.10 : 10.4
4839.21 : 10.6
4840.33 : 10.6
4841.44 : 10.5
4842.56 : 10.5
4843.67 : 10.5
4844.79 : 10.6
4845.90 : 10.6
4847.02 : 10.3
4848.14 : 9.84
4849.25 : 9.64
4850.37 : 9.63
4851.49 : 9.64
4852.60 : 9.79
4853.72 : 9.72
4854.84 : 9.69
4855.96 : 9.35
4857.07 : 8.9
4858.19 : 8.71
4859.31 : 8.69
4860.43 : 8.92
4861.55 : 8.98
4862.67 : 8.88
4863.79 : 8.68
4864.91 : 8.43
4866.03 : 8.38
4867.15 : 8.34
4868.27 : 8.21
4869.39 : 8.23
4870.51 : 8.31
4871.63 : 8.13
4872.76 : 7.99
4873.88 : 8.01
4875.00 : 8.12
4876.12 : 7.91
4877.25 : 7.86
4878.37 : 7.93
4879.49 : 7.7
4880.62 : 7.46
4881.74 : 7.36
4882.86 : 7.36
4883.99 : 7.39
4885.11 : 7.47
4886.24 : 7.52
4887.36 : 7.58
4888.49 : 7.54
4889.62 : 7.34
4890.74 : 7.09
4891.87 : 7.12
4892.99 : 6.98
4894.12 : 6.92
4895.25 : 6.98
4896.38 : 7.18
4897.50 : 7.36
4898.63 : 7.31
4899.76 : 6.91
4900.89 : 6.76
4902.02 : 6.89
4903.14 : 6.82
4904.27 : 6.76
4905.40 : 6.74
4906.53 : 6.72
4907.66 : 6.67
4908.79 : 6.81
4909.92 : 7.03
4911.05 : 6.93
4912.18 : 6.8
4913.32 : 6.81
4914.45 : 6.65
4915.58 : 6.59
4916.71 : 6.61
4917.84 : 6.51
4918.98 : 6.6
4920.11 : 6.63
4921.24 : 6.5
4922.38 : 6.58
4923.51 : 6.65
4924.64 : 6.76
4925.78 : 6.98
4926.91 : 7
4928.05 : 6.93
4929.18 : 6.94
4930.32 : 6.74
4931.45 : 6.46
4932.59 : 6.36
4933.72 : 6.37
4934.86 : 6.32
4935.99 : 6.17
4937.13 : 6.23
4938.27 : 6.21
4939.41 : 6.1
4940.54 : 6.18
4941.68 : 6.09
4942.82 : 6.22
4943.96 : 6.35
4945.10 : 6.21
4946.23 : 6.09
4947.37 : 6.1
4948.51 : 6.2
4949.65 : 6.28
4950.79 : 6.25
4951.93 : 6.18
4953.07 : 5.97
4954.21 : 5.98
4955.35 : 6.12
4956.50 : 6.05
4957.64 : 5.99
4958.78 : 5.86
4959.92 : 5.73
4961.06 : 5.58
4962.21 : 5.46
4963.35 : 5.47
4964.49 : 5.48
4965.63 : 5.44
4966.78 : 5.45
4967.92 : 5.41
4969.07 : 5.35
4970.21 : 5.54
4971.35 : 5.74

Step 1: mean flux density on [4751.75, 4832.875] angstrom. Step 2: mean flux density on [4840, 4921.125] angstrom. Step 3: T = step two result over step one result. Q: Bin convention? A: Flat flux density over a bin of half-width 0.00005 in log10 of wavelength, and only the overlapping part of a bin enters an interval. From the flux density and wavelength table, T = 0.59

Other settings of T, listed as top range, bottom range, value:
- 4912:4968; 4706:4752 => 0.48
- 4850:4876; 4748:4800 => 0.58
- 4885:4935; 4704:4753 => 0.52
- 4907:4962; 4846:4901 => 0.78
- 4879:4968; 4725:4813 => 0.46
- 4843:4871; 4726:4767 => 0.59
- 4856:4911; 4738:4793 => 0.50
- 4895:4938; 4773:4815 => 0.54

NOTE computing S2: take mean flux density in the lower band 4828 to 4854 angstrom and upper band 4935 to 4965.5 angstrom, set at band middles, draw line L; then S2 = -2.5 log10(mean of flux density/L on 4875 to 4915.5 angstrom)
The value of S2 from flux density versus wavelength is 0.149 mag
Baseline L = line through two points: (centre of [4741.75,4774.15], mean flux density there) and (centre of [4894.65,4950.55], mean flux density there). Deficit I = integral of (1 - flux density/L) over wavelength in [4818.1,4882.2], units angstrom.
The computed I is 8.5 angstrom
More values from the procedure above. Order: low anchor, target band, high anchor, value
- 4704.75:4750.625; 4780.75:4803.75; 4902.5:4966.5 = -2.9 angstrom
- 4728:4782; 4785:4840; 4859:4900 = 3.6 angstrom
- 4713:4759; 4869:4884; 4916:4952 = 1.4 angstrom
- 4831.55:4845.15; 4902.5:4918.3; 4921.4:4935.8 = 1.5 angstrom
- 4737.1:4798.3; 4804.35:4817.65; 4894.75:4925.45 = 1.6 angstrom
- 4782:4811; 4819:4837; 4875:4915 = -0.5 angstrom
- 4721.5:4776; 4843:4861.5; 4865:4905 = -0.5 angstrom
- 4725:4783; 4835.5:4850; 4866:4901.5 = -0.5 angstrom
